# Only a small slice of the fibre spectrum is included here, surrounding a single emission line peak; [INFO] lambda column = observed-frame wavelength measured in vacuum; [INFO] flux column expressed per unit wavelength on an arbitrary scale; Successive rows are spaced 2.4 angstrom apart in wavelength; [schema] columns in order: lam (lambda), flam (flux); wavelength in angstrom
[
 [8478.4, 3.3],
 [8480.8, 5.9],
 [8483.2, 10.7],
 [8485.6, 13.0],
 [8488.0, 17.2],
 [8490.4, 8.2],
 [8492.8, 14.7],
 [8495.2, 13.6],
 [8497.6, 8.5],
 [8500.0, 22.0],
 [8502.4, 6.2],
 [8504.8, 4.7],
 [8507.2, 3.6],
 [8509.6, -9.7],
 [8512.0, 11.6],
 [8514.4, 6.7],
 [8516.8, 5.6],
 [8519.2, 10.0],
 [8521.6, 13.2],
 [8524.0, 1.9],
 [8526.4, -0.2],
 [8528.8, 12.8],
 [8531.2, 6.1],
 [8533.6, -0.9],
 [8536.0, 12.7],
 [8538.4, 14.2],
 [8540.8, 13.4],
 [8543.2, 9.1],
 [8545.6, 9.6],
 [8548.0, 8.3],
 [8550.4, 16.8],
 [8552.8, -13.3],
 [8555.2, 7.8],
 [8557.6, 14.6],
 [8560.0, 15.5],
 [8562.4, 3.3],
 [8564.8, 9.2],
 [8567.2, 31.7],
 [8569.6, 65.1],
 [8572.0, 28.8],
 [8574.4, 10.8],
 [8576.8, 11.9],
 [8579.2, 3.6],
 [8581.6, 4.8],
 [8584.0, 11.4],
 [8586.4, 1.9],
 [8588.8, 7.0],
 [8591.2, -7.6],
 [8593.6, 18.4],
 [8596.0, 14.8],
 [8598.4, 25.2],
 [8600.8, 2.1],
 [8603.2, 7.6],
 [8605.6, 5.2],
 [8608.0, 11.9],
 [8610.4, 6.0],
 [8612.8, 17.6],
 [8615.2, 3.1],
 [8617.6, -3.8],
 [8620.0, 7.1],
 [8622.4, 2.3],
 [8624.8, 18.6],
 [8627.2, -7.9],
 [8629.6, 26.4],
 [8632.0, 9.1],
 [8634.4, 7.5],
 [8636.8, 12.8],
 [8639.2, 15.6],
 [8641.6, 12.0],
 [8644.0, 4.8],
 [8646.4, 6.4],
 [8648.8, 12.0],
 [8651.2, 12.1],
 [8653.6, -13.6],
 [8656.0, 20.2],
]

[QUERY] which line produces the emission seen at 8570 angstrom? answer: H-alpha 6563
